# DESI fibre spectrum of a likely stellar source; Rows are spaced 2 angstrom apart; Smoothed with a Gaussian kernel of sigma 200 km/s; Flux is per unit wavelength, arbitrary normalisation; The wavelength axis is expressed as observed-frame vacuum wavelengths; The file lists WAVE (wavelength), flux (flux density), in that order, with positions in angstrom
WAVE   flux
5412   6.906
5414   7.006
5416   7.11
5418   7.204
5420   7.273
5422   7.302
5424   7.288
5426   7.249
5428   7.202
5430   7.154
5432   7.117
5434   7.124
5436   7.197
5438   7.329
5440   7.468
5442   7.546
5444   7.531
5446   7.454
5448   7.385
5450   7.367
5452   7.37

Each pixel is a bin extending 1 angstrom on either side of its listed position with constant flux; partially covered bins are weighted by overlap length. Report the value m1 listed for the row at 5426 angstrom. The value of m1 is 7.249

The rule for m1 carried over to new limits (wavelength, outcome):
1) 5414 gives 7.006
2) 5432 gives 7.117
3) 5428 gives 7.202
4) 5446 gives 7.454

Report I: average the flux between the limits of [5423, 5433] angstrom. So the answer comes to 7.2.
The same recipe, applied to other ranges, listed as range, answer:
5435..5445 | 7.41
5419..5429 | 7.26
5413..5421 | 7.15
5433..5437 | 7.16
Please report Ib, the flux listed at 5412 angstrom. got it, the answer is 6.906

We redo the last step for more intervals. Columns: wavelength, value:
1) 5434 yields 7.124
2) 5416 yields 7.11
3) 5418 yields 7.204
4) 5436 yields 7.197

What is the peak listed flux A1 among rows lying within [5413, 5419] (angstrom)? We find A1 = 7.204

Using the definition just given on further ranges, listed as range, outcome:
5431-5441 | 7.468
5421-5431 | 7.302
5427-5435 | 7.202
